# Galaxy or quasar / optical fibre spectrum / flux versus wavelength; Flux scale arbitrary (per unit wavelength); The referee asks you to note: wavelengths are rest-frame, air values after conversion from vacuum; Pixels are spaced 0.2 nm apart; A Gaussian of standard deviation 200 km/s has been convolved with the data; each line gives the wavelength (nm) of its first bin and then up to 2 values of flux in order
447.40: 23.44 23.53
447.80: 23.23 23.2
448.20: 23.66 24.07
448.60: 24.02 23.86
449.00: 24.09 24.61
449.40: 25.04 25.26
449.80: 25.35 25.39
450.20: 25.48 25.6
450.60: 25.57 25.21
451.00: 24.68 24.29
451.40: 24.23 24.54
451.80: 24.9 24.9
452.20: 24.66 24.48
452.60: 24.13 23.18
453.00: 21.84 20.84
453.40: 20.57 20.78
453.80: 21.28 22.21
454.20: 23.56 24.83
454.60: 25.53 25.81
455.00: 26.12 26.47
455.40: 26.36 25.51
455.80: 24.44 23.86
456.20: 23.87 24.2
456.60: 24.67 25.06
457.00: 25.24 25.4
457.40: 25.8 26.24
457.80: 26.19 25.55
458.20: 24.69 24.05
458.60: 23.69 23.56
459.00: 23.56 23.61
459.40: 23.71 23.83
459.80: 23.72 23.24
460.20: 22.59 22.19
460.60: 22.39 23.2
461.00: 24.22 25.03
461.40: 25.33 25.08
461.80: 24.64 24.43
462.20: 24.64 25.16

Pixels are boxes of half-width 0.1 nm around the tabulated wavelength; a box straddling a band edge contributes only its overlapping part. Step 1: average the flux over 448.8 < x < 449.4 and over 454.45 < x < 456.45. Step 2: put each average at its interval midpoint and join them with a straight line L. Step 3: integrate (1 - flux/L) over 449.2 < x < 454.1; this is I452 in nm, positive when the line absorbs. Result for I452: 0.15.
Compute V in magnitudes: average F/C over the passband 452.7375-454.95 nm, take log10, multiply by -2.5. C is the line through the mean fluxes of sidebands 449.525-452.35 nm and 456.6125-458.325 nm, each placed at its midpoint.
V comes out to 0.107 mag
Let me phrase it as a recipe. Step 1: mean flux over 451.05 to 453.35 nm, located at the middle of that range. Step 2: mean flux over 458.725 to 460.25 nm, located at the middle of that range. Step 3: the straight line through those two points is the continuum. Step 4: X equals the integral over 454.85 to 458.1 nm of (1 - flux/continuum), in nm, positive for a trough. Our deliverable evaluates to -0.23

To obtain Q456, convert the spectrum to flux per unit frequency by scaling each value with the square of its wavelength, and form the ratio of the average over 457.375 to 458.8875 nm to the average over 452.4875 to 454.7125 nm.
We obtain 1.12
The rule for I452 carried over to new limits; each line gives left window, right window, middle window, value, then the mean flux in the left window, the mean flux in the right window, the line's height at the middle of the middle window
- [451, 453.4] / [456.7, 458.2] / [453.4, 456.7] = 0.067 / 23.7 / 25.6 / 24.7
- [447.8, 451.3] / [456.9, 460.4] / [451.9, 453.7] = 0.125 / 24.6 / 24.3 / 24.5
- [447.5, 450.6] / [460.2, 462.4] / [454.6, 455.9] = -0.080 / 24.5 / 24.1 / 24.3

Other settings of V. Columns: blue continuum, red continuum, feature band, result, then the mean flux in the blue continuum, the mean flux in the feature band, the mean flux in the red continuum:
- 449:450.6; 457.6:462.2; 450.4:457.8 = 0.02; 25.2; 24.4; 24.1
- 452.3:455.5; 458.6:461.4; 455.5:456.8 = -0.04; 23.6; 24.5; 23.5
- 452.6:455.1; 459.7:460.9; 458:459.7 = -0.05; 23.1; 23.9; 22.9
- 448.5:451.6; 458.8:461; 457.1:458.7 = -0.07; 24.8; 25.2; 23.3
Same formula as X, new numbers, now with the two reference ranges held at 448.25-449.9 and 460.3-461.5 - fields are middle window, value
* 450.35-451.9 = -0.03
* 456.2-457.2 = -0.03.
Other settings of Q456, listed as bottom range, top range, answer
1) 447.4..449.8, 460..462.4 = 1.05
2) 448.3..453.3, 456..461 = 1.02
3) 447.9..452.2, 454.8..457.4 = 1.05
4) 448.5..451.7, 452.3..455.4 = 0.96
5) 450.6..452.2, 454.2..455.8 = 1.05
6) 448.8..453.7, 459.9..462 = 1.03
